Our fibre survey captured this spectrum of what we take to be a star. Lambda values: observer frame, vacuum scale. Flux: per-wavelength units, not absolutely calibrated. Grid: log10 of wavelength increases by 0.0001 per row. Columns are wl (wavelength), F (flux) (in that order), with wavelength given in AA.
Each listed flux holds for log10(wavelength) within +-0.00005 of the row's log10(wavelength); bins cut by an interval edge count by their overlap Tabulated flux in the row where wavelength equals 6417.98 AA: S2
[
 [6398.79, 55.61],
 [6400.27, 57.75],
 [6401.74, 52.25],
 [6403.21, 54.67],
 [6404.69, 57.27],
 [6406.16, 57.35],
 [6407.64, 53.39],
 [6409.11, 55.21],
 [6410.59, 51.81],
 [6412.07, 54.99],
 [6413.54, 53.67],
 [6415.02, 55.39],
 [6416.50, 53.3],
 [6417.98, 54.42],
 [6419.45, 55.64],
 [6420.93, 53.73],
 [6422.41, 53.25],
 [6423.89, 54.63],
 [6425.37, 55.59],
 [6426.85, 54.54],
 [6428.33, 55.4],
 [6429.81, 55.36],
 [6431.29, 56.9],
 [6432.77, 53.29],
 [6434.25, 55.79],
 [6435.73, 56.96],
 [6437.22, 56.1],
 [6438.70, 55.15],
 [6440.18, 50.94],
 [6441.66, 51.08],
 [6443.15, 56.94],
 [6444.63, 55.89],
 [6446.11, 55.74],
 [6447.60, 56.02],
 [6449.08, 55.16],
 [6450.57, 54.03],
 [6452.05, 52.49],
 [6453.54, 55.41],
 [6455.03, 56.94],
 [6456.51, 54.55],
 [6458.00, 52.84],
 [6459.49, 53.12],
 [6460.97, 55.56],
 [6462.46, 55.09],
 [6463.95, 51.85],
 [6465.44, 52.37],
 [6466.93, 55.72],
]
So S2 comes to 54.42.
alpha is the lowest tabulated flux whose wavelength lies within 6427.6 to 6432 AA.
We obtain 55.36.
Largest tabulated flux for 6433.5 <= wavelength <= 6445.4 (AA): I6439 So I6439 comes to 56.96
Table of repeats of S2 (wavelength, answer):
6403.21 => 54.67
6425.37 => 55.59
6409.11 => 55.21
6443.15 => 56.94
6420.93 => 53.73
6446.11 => 55.74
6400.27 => 57.75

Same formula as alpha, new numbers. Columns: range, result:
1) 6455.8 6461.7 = 52.84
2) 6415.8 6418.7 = 53.3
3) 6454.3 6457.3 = 54.55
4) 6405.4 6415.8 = 51.81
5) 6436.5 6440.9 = 50.94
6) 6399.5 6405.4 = 52.25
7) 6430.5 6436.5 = 53.29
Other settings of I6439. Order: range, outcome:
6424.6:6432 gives 56.9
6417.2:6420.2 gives 55.64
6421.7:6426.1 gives 55.59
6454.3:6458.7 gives 56.94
